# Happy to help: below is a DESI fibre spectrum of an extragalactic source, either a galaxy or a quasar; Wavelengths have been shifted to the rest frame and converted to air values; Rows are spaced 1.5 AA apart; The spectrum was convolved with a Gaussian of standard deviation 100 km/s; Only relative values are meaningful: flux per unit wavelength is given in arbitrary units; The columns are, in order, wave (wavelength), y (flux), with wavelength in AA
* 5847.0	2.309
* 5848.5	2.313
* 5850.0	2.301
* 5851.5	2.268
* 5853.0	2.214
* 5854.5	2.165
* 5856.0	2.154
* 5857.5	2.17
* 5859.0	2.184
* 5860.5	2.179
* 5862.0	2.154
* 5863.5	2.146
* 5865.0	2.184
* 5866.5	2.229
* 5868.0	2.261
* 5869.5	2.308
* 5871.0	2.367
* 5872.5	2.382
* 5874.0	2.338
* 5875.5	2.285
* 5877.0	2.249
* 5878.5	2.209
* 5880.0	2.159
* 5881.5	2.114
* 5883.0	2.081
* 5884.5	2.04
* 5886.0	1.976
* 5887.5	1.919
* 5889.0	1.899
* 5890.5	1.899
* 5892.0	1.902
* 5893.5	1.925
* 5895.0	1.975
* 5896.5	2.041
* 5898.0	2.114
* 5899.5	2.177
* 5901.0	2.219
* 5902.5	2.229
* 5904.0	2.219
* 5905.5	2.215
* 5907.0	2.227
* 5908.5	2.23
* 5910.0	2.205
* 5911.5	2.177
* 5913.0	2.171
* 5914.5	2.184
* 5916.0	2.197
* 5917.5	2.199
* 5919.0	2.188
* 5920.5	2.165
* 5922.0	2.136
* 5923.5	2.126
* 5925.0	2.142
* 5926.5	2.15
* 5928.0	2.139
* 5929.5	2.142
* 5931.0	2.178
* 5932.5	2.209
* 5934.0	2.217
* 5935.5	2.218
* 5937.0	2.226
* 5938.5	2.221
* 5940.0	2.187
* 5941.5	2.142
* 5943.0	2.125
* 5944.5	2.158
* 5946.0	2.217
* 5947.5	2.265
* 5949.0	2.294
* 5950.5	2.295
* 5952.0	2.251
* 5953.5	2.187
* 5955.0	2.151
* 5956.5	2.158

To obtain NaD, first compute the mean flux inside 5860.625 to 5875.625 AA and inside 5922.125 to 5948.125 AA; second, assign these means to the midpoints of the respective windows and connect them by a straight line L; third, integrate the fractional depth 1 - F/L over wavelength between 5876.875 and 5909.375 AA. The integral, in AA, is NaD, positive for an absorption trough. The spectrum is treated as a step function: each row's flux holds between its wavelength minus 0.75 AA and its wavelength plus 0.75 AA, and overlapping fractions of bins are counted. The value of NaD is 2.1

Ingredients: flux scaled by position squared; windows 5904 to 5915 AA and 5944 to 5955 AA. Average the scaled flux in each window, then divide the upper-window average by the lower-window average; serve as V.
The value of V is 1.03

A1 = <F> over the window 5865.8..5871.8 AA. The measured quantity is 2.29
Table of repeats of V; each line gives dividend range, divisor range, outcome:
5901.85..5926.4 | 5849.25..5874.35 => 1.00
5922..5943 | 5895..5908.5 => 1.01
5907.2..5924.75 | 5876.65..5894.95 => 1.09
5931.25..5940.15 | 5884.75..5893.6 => 1.17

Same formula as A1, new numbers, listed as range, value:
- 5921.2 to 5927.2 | 2.14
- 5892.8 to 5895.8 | 1.95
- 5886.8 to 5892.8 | 1.9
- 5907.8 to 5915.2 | 2.19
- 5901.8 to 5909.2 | 2.22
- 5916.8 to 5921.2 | 2.18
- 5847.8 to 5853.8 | 2.27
